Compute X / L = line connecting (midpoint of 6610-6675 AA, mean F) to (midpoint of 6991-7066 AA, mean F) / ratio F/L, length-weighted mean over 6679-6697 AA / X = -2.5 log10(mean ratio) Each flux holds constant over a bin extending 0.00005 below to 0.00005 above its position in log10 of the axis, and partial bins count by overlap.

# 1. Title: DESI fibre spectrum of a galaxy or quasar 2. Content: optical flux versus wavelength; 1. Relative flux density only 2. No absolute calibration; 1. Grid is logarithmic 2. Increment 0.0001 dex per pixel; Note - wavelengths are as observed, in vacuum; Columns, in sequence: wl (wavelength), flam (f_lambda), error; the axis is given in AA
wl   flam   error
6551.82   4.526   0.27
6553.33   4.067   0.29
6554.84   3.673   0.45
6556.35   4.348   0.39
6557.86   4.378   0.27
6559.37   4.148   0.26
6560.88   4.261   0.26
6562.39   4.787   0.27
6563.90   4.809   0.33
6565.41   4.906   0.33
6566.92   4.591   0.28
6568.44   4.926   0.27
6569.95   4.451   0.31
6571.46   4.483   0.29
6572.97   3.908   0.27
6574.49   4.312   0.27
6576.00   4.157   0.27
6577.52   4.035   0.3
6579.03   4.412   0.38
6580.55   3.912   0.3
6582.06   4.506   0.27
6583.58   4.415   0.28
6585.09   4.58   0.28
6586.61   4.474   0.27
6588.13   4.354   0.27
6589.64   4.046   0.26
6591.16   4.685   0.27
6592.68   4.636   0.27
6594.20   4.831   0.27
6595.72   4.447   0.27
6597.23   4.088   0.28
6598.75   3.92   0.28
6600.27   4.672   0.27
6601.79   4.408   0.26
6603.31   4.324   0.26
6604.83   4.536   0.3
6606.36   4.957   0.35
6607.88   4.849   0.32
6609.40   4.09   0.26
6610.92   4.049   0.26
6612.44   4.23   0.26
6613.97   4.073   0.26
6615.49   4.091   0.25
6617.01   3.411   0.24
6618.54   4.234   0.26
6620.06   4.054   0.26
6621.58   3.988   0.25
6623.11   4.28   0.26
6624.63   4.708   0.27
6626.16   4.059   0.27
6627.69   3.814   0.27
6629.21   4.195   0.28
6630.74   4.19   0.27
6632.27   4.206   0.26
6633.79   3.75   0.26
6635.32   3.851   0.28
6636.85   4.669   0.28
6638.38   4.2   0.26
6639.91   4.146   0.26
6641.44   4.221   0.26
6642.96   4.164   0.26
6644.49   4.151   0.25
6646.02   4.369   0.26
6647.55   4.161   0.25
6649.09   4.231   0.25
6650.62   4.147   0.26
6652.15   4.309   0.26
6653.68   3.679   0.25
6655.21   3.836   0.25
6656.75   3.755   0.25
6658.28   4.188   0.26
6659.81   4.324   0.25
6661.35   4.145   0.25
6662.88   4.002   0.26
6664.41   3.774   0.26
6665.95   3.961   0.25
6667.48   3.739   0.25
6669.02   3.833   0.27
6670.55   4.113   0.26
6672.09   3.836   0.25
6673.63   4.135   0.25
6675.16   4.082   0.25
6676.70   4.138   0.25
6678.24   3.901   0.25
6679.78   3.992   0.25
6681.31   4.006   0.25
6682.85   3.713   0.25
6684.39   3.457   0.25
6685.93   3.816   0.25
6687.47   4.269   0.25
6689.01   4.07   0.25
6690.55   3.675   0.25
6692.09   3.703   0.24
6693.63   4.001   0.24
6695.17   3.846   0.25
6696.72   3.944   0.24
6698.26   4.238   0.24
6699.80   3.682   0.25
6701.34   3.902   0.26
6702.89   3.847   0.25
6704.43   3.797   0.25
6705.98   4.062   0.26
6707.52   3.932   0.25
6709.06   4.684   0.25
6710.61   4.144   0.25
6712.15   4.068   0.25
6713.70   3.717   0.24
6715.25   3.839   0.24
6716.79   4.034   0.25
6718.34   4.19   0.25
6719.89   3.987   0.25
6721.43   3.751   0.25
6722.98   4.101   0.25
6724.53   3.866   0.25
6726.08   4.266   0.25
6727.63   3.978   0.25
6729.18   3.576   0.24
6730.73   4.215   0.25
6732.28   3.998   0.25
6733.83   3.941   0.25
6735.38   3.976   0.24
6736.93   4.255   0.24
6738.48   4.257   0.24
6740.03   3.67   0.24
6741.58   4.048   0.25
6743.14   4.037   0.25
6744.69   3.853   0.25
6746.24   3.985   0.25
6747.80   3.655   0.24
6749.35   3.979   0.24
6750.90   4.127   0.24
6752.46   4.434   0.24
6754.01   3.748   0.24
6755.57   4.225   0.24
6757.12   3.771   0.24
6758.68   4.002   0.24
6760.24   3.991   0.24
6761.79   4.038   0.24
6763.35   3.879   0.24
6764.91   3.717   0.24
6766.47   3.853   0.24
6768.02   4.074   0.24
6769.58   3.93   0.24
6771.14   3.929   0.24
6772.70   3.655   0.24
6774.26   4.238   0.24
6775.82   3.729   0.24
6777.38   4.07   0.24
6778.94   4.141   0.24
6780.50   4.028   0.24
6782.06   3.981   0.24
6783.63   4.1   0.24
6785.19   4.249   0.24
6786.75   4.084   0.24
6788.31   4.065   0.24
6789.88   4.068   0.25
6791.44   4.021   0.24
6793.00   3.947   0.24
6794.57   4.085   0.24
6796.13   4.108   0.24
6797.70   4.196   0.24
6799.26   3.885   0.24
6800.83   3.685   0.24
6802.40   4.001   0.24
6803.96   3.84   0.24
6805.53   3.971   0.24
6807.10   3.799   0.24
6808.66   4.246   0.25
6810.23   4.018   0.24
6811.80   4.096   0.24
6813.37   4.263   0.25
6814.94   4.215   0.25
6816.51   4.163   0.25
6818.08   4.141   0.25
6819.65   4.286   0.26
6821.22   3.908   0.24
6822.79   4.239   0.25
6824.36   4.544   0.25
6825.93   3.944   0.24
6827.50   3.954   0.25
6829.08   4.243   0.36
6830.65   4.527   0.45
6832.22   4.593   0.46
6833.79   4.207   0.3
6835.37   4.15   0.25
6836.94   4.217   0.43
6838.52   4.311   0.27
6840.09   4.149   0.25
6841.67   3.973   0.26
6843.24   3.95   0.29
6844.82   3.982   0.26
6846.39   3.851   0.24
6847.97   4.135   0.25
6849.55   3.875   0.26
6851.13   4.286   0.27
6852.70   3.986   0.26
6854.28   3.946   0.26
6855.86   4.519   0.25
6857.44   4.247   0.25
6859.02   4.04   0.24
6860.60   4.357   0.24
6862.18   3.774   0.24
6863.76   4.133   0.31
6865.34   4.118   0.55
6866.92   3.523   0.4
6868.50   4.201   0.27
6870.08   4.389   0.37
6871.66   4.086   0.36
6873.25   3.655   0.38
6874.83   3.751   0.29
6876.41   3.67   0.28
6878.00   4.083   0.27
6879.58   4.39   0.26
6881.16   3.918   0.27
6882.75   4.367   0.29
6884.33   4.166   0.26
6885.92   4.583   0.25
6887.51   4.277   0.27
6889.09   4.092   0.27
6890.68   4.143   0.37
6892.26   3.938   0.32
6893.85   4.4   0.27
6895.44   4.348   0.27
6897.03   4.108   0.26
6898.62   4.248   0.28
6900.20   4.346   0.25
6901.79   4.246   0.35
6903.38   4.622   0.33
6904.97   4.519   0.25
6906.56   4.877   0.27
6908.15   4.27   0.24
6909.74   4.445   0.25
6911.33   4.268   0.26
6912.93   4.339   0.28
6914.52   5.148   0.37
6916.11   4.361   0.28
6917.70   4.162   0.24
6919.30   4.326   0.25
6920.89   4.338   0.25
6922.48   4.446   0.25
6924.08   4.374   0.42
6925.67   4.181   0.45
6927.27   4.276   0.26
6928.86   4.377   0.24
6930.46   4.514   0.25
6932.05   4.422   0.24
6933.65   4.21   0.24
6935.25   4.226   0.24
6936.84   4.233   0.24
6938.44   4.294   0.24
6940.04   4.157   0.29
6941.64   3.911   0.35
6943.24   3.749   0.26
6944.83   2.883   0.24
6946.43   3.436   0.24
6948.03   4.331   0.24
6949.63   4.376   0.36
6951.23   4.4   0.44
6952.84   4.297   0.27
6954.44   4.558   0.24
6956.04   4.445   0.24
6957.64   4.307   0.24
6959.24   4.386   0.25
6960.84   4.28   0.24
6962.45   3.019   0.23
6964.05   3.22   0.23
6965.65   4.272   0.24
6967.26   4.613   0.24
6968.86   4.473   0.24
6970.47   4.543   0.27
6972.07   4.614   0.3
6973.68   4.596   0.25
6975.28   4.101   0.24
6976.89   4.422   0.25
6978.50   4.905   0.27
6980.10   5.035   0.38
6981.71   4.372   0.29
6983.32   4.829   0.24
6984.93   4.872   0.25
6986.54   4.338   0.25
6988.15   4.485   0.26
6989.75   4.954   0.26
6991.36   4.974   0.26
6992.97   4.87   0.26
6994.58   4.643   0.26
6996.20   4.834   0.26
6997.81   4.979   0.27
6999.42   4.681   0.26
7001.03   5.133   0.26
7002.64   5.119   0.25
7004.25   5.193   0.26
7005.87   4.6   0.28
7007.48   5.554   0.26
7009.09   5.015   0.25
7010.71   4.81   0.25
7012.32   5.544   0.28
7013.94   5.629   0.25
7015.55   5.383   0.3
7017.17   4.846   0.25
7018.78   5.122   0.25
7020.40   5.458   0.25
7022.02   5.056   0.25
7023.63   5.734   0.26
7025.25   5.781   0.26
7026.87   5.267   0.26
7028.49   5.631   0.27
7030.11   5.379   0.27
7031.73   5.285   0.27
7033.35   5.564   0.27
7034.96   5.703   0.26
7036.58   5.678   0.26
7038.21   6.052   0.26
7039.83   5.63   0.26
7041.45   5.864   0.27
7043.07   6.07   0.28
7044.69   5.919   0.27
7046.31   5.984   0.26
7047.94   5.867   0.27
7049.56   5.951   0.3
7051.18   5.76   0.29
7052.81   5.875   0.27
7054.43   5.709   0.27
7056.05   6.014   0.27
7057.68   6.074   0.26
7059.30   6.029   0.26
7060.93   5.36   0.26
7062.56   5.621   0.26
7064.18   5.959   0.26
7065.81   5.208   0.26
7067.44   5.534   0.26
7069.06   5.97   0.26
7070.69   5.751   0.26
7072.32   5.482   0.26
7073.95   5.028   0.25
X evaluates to 0.10 mag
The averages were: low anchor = 4.08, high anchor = 5.46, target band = 3.87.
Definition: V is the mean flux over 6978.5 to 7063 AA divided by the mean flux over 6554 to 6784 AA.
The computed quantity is 1.3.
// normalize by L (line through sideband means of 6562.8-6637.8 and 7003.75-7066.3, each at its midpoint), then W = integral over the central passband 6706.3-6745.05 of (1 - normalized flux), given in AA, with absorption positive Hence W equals 5.5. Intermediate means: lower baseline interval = 4.32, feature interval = 4.02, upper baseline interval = 5.57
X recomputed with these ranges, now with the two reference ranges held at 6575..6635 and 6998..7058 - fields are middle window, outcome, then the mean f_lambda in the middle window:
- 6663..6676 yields 0.13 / 3.94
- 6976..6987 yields 0.15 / 4.68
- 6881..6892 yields 0.20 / 4.22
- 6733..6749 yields 0.18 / 3.97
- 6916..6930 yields 0.20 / 4.32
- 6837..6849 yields 0.22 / 4.06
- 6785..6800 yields 0.18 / 4.07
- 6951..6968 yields 0.27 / 4.15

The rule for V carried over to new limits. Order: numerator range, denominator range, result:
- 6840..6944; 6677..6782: 1.06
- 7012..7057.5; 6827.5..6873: 1.37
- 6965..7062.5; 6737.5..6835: 1.29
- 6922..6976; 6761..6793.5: 1.05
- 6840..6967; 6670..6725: 1.05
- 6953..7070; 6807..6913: 1.23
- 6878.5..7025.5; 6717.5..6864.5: 1.11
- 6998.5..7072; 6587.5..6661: 1.31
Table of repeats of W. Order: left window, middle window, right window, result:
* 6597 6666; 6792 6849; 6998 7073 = 8.3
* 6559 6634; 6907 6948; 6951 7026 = 4.1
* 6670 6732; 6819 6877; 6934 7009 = 1.7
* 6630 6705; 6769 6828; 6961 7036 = 4.2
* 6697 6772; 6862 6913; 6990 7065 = 6.0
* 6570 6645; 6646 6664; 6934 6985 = 0.8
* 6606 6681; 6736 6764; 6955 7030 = 2.1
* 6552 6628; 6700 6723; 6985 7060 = 3.2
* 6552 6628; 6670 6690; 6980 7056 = 2.5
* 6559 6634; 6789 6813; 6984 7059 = 4.1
